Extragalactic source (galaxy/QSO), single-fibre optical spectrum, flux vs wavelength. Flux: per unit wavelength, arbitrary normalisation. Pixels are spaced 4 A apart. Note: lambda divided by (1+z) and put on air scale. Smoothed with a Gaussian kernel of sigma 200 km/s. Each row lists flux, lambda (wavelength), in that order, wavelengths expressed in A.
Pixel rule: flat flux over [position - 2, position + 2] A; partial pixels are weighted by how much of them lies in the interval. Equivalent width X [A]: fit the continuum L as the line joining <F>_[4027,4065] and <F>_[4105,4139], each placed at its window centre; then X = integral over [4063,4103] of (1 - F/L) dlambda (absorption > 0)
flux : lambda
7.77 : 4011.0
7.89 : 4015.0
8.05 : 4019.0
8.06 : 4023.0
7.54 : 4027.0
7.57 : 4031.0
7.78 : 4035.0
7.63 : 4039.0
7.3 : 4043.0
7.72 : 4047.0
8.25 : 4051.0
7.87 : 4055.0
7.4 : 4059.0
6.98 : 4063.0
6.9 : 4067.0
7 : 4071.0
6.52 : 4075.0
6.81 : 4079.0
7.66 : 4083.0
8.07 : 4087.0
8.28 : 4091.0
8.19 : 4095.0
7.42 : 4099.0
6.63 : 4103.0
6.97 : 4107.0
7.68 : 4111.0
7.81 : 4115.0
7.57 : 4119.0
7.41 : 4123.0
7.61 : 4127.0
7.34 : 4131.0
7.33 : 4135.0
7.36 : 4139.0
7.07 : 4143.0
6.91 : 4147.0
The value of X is 0.9 A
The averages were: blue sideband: 7.61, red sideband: 7.46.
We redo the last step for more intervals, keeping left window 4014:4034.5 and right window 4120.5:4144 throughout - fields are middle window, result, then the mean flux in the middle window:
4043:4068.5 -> 0.6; 7.51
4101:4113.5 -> 0.6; 7.12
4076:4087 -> 0.4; 7.32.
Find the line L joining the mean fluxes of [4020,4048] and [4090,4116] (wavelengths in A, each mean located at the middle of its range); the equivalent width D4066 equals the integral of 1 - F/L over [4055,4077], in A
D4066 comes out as 1.6 A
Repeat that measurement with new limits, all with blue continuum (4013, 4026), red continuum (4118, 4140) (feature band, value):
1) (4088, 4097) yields -0.7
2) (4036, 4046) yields 0.4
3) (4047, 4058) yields -0.2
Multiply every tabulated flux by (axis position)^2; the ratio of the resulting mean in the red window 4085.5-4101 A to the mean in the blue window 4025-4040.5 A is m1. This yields 1.08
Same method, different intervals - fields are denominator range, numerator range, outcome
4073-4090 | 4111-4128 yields 1.06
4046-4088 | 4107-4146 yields 1.04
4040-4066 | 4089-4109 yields 1.01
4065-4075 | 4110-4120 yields 1.15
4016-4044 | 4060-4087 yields 0.94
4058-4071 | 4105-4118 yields 1.09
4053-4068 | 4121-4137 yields 1.05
